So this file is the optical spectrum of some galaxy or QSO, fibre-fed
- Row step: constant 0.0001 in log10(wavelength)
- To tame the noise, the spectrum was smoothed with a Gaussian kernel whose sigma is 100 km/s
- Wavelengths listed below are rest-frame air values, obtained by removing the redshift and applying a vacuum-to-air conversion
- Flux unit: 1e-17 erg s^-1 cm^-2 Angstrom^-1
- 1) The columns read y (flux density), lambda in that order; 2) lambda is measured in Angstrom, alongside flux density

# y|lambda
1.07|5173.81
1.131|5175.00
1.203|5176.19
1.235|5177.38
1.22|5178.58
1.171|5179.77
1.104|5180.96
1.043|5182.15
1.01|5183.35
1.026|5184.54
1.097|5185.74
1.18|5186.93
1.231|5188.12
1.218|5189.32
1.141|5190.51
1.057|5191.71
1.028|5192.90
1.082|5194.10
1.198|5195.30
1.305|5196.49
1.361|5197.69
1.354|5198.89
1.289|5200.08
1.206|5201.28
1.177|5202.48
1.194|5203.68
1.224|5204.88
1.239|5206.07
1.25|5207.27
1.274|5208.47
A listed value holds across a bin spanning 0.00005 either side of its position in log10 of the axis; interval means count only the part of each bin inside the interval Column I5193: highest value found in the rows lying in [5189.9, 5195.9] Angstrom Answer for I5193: 1.198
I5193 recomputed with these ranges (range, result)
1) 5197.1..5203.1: 1.361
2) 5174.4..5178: 1.235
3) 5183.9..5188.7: 1.231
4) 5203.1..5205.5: 1.224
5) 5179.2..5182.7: 1.171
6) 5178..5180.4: 1.22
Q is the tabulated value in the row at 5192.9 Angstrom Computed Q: 1.028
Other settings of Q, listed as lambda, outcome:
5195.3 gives 1.198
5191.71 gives 1.057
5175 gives 1.131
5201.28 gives 1.206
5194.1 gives 1.082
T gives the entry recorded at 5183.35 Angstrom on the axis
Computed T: 1.01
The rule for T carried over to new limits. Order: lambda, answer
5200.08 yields 1.289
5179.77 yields 1.171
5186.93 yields 1.18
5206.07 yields 1.239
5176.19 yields 1.203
